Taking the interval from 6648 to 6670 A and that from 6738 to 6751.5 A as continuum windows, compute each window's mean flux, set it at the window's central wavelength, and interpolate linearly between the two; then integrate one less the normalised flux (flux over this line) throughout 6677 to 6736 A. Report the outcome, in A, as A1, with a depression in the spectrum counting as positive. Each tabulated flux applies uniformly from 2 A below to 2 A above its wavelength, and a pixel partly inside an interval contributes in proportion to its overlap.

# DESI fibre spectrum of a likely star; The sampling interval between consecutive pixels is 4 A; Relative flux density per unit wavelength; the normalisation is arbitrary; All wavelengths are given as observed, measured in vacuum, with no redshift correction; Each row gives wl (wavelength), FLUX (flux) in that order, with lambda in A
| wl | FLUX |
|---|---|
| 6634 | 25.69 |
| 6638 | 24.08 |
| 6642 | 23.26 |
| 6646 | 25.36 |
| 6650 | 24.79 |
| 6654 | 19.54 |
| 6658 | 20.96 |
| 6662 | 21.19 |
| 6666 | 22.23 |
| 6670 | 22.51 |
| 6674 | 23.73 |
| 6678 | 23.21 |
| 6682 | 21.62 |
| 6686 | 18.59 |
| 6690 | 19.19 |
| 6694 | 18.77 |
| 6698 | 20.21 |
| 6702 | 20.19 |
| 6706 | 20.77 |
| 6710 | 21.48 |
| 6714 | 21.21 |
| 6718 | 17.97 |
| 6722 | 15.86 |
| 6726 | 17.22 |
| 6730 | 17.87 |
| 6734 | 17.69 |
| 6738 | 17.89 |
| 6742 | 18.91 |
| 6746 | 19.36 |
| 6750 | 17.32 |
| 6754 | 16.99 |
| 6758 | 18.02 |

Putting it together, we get 1.7 A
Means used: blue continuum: 21.8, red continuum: 18.5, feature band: 19.4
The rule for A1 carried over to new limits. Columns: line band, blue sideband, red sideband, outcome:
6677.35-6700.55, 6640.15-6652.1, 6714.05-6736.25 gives 0.8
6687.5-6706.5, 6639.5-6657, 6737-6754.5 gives 0.9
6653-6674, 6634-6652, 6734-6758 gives 1.4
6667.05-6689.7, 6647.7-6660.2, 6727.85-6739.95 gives -1.2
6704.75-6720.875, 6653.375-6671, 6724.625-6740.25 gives -1.2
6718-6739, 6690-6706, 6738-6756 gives 1.6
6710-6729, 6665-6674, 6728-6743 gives 0.8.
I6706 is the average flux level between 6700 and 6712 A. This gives 20.8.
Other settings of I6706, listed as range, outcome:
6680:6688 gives 20.1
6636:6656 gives 23.4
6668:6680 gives 23.2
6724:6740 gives 17.7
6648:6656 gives 22.2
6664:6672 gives 22.4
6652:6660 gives 20.2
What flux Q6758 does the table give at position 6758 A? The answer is 18.02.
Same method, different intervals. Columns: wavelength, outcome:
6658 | 20.96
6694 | 18.77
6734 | 17.69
